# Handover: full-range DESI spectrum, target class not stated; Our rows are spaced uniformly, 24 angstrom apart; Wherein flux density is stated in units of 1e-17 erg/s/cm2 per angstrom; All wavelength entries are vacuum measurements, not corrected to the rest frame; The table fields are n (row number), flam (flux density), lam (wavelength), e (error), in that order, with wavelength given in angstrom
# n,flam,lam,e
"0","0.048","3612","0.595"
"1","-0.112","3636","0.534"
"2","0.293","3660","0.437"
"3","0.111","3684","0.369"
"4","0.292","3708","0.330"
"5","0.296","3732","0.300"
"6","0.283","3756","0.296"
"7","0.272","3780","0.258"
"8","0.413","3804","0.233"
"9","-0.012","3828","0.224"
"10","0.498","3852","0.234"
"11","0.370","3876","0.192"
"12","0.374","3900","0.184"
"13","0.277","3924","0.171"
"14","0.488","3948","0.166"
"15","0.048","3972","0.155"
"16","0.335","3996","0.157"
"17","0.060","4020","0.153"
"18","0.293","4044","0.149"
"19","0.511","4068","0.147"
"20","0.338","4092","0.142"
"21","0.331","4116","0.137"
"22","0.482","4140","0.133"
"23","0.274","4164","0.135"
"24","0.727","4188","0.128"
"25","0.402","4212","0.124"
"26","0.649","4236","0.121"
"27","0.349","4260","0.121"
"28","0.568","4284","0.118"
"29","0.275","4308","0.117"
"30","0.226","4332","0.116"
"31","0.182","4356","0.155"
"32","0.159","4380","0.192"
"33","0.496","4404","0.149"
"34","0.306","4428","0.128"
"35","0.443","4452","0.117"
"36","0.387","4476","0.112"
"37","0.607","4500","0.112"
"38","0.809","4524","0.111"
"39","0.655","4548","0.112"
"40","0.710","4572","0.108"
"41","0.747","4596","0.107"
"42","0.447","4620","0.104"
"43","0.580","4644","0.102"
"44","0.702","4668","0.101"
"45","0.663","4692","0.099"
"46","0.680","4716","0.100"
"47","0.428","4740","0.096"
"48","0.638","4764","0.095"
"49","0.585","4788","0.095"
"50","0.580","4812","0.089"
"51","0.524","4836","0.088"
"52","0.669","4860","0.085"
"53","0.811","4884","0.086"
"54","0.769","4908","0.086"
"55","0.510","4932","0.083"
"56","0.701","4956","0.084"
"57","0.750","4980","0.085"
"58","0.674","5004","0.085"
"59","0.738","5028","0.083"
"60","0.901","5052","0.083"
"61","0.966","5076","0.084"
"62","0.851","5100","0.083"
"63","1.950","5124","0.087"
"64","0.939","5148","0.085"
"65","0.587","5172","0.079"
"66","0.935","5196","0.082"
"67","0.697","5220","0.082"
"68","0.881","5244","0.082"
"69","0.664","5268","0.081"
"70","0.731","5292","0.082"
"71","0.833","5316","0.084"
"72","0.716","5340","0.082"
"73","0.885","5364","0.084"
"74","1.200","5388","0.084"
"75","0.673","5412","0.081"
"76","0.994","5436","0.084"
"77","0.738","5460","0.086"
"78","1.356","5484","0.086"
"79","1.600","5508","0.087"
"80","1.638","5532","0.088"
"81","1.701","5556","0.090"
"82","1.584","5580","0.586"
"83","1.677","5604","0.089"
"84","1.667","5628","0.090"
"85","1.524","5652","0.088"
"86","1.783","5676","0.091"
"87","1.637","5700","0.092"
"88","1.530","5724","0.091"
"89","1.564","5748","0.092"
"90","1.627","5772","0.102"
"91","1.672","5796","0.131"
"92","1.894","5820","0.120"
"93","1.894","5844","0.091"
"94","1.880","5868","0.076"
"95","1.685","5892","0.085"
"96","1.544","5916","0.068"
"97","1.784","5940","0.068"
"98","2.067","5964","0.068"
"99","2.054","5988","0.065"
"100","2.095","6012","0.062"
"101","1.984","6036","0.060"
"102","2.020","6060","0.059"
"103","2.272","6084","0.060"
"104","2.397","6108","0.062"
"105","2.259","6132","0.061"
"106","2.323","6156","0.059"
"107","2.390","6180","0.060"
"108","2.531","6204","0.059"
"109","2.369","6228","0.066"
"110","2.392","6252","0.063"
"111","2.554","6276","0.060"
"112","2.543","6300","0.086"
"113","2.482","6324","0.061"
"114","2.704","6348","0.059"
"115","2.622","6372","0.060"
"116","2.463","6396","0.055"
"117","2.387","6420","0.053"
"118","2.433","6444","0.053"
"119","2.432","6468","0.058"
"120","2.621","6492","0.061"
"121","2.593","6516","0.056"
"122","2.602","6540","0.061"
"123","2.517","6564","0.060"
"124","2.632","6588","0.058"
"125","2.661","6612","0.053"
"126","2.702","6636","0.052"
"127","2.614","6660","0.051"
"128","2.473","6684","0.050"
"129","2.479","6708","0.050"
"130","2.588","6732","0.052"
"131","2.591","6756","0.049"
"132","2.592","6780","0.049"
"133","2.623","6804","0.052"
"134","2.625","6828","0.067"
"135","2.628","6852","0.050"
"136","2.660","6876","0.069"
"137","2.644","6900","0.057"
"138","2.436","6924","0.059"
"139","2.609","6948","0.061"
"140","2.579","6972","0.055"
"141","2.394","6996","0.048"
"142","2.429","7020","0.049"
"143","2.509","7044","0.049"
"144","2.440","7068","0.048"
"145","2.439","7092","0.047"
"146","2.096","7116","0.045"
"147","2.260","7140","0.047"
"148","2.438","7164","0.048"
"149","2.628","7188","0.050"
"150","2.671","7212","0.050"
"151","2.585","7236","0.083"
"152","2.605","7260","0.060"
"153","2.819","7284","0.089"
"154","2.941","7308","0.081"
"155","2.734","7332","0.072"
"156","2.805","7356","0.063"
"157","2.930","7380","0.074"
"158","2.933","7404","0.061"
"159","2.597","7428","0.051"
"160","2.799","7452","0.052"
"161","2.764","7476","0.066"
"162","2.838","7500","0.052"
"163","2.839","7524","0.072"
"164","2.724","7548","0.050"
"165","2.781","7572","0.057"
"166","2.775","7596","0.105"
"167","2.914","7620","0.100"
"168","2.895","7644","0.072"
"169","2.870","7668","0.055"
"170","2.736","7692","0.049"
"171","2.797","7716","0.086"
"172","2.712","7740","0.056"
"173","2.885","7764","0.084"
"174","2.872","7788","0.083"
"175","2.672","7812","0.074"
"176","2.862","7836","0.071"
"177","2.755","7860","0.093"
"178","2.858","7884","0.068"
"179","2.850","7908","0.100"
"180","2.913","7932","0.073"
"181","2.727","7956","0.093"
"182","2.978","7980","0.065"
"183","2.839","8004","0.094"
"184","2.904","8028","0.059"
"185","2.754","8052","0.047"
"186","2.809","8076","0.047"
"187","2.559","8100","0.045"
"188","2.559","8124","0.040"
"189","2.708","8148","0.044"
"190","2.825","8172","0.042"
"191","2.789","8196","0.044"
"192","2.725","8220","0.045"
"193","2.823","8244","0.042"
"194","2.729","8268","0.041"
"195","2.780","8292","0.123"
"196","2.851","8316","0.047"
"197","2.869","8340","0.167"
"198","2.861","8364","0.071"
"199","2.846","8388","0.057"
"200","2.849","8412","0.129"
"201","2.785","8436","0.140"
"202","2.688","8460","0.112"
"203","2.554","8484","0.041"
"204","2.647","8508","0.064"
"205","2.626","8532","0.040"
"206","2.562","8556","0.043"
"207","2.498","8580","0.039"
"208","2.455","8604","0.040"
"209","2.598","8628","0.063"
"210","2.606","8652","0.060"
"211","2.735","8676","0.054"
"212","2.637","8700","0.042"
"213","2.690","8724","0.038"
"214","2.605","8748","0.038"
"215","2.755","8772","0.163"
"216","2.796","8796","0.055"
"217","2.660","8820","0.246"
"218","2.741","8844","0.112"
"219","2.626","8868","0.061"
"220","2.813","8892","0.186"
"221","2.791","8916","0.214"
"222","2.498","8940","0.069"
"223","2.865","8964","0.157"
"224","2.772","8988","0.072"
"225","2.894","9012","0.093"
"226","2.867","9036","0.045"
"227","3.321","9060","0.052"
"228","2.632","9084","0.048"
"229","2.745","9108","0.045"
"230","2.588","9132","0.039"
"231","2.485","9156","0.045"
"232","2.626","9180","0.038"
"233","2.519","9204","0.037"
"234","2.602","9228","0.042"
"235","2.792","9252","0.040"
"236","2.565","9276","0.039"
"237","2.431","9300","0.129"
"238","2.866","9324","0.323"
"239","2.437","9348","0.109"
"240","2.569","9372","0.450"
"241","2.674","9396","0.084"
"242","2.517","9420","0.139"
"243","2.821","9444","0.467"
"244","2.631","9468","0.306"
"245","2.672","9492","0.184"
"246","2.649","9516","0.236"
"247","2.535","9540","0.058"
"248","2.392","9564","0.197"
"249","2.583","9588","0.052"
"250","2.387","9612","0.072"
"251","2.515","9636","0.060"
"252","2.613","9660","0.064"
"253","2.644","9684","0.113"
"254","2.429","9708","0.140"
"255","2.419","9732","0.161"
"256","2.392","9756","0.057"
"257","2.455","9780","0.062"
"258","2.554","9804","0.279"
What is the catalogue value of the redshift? 0.375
